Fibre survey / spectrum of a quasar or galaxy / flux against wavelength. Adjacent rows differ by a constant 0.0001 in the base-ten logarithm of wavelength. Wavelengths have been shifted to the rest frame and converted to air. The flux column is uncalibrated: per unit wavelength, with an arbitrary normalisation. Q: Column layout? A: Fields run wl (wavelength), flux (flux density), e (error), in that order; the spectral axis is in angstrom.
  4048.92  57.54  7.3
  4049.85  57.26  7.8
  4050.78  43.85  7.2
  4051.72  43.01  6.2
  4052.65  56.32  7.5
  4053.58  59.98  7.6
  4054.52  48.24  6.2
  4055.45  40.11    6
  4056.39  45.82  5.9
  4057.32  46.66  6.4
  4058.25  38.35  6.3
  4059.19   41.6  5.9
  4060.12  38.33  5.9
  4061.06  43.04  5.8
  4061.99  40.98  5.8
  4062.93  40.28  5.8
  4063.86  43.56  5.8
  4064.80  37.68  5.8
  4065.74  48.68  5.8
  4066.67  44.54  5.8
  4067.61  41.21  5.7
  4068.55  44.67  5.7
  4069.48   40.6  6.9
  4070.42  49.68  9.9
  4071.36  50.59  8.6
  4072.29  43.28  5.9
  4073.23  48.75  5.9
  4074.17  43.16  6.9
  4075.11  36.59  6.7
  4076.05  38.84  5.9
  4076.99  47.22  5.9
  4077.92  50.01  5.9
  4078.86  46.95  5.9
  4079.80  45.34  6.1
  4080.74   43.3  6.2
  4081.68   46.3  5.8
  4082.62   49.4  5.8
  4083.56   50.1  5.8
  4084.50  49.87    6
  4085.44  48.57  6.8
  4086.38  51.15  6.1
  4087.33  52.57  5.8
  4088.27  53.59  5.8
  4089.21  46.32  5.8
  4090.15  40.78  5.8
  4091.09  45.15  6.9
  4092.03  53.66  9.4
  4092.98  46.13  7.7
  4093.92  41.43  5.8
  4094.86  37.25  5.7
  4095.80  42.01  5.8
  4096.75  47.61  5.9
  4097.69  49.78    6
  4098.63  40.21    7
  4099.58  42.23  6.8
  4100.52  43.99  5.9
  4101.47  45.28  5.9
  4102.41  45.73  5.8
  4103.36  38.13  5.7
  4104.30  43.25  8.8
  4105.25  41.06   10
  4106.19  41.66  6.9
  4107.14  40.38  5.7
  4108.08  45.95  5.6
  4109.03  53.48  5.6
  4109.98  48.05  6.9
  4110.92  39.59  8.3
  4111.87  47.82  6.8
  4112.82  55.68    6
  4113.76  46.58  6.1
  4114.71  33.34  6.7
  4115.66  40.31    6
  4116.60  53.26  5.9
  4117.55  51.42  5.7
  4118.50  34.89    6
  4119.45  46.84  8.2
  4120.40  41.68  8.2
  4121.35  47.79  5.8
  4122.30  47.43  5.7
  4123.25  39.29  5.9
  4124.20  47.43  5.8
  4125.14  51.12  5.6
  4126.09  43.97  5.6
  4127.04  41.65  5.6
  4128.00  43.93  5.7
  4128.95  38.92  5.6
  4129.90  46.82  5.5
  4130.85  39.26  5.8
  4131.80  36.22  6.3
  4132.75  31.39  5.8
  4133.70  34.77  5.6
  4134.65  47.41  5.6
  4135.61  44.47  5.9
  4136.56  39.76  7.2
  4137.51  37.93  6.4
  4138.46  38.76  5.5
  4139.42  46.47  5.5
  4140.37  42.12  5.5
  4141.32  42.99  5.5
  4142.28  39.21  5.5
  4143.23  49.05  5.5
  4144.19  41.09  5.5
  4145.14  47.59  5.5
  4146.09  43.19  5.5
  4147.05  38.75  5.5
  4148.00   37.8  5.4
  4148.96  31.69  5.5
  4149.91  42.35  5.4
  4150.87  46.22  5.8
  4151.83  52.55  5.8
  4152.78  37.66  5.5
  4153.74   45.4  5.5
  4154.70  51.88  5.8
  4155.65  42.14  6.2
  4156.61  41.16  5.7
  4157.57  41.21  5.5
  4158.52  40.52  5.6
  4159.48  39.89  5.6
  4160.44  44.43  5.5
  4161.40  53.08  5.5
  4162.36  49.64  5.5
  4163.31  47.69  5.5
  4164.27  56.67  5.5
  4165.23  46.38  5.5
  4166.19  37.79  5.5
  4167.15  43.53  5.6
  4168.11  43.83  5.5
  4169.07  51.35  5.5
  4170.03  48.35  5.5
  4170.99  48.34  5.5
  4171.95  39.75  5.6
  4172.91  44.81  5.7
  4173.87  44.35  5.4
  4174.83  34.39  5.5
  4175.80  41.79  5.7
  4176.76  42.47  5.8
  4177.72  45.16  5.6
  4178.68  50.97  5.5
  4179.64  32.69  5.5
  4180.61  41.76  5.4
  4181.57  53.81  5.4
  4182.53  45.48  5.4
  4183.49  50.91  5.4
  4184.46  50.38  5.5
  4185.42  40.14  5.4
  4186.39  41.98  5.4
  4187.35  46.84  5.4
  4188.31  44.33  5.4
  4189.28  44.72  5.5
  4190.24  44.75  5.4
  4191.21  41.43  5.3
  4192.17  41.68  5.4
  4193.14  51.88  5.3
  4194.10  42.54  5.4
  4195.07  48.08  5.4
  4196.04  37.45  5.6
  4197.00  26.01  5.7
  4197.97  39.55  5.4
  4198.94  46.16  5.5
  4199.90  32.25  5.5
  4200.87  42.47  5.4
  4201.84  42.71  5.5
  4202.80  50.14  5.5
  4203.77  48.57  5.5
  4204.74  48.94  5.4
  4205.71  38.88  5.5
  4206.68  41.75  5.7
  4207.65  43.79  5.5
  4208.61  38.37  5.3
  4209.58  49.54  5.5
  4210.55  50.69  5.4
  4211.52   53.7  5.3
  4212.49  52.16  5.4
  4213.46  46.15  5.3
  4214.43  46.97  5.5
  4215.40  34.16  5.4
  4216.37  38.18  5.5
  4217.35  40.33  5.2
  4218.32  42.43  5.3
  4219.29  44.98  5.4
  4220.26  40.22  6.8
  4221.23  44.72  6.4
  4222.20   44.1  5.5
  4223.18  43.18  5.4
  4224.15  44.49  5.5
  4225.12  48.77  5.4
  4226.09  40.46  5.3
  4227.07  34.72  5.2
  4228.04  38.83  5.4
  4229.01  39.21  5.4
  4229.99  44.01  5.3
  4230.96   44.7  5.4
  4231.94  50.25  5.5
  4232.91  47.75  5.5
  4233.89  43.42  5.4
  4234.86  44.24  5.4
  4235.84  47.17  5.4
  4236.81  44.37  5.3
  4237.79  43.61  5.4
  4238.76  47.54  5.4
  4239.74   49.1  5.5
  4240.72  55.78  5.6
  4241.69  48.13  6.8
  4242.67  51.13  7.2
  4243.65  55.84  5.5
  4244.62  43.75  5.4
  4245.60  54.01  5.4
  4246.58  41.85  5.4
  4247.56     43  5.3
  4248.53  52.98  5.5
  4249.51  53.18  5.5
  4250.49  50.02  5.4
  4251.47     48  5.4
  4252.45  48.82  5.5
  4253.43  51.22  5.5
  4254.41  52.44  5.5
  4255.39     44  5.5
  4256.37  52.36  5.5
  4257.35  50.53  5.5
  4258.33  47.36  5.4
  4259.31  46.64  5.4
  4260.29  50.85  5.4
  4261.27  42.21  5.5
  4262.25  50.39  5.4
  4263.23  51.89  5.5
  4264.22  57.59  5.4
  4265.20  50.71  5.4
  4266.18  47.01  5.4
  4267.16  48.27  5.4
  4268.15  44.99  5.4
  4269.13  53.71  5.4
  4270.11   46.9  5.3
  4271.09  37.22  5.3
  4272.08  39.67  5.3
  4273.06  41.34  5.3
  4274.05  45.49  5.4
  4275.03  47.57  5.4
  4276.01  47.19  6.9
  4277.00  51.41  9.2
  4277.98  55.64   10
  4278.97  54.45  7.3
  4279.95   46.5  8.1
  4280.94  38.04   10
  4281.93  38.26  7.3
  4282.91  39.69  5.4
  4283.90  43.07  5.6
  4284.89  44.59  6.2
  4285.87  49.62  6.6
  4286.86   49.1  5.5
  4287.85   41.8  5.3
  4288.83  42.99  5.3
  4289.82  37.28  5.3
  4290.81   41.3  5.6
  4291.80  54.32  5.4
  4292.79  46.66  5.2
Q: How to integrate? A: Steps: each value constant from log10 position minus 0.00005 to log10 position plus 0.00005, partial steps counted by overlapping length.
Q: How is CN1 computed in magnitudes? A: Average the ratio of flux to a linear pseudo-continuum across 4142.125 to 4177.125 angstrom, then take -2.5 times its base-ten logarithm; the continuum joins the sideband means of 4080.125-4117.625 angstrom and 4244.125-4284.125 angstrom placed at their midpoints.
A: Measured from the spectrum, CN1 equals 0.06 mag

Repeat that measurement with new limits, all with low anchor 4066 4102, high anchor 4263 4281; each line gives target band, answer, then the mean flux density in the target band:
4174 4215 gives 0.07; 44.1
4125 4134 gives 0.14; 40.5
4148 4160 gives 0.10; 42.5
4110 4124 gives 0.03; 44.9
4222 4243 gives 0.05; 45.2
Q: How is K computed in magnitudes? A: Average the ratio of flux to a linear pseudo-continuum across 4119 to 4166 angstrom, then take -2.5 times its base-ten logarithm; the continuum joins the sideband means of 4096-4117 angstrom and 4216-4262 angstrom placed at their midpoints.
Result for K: 0.043 mag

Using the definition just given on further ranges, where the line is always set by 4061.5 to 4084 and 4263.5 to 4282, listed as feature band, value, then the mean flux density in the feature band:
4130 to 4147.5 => 0.11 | 41.3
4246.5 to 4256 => -0.04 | 48.9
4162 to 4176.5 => 0.02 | 45.2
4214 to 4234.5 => 0.10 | 42.7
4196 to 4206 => 0.12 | 41.4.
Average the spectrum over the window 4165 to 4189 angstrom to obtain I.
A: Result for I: 44.4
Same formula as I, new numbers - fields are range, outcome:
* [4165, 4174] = 44.8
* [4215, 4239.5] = 43.1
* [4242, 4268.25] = 49.3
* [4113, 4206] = 43.5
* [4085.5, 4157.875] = 43.8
